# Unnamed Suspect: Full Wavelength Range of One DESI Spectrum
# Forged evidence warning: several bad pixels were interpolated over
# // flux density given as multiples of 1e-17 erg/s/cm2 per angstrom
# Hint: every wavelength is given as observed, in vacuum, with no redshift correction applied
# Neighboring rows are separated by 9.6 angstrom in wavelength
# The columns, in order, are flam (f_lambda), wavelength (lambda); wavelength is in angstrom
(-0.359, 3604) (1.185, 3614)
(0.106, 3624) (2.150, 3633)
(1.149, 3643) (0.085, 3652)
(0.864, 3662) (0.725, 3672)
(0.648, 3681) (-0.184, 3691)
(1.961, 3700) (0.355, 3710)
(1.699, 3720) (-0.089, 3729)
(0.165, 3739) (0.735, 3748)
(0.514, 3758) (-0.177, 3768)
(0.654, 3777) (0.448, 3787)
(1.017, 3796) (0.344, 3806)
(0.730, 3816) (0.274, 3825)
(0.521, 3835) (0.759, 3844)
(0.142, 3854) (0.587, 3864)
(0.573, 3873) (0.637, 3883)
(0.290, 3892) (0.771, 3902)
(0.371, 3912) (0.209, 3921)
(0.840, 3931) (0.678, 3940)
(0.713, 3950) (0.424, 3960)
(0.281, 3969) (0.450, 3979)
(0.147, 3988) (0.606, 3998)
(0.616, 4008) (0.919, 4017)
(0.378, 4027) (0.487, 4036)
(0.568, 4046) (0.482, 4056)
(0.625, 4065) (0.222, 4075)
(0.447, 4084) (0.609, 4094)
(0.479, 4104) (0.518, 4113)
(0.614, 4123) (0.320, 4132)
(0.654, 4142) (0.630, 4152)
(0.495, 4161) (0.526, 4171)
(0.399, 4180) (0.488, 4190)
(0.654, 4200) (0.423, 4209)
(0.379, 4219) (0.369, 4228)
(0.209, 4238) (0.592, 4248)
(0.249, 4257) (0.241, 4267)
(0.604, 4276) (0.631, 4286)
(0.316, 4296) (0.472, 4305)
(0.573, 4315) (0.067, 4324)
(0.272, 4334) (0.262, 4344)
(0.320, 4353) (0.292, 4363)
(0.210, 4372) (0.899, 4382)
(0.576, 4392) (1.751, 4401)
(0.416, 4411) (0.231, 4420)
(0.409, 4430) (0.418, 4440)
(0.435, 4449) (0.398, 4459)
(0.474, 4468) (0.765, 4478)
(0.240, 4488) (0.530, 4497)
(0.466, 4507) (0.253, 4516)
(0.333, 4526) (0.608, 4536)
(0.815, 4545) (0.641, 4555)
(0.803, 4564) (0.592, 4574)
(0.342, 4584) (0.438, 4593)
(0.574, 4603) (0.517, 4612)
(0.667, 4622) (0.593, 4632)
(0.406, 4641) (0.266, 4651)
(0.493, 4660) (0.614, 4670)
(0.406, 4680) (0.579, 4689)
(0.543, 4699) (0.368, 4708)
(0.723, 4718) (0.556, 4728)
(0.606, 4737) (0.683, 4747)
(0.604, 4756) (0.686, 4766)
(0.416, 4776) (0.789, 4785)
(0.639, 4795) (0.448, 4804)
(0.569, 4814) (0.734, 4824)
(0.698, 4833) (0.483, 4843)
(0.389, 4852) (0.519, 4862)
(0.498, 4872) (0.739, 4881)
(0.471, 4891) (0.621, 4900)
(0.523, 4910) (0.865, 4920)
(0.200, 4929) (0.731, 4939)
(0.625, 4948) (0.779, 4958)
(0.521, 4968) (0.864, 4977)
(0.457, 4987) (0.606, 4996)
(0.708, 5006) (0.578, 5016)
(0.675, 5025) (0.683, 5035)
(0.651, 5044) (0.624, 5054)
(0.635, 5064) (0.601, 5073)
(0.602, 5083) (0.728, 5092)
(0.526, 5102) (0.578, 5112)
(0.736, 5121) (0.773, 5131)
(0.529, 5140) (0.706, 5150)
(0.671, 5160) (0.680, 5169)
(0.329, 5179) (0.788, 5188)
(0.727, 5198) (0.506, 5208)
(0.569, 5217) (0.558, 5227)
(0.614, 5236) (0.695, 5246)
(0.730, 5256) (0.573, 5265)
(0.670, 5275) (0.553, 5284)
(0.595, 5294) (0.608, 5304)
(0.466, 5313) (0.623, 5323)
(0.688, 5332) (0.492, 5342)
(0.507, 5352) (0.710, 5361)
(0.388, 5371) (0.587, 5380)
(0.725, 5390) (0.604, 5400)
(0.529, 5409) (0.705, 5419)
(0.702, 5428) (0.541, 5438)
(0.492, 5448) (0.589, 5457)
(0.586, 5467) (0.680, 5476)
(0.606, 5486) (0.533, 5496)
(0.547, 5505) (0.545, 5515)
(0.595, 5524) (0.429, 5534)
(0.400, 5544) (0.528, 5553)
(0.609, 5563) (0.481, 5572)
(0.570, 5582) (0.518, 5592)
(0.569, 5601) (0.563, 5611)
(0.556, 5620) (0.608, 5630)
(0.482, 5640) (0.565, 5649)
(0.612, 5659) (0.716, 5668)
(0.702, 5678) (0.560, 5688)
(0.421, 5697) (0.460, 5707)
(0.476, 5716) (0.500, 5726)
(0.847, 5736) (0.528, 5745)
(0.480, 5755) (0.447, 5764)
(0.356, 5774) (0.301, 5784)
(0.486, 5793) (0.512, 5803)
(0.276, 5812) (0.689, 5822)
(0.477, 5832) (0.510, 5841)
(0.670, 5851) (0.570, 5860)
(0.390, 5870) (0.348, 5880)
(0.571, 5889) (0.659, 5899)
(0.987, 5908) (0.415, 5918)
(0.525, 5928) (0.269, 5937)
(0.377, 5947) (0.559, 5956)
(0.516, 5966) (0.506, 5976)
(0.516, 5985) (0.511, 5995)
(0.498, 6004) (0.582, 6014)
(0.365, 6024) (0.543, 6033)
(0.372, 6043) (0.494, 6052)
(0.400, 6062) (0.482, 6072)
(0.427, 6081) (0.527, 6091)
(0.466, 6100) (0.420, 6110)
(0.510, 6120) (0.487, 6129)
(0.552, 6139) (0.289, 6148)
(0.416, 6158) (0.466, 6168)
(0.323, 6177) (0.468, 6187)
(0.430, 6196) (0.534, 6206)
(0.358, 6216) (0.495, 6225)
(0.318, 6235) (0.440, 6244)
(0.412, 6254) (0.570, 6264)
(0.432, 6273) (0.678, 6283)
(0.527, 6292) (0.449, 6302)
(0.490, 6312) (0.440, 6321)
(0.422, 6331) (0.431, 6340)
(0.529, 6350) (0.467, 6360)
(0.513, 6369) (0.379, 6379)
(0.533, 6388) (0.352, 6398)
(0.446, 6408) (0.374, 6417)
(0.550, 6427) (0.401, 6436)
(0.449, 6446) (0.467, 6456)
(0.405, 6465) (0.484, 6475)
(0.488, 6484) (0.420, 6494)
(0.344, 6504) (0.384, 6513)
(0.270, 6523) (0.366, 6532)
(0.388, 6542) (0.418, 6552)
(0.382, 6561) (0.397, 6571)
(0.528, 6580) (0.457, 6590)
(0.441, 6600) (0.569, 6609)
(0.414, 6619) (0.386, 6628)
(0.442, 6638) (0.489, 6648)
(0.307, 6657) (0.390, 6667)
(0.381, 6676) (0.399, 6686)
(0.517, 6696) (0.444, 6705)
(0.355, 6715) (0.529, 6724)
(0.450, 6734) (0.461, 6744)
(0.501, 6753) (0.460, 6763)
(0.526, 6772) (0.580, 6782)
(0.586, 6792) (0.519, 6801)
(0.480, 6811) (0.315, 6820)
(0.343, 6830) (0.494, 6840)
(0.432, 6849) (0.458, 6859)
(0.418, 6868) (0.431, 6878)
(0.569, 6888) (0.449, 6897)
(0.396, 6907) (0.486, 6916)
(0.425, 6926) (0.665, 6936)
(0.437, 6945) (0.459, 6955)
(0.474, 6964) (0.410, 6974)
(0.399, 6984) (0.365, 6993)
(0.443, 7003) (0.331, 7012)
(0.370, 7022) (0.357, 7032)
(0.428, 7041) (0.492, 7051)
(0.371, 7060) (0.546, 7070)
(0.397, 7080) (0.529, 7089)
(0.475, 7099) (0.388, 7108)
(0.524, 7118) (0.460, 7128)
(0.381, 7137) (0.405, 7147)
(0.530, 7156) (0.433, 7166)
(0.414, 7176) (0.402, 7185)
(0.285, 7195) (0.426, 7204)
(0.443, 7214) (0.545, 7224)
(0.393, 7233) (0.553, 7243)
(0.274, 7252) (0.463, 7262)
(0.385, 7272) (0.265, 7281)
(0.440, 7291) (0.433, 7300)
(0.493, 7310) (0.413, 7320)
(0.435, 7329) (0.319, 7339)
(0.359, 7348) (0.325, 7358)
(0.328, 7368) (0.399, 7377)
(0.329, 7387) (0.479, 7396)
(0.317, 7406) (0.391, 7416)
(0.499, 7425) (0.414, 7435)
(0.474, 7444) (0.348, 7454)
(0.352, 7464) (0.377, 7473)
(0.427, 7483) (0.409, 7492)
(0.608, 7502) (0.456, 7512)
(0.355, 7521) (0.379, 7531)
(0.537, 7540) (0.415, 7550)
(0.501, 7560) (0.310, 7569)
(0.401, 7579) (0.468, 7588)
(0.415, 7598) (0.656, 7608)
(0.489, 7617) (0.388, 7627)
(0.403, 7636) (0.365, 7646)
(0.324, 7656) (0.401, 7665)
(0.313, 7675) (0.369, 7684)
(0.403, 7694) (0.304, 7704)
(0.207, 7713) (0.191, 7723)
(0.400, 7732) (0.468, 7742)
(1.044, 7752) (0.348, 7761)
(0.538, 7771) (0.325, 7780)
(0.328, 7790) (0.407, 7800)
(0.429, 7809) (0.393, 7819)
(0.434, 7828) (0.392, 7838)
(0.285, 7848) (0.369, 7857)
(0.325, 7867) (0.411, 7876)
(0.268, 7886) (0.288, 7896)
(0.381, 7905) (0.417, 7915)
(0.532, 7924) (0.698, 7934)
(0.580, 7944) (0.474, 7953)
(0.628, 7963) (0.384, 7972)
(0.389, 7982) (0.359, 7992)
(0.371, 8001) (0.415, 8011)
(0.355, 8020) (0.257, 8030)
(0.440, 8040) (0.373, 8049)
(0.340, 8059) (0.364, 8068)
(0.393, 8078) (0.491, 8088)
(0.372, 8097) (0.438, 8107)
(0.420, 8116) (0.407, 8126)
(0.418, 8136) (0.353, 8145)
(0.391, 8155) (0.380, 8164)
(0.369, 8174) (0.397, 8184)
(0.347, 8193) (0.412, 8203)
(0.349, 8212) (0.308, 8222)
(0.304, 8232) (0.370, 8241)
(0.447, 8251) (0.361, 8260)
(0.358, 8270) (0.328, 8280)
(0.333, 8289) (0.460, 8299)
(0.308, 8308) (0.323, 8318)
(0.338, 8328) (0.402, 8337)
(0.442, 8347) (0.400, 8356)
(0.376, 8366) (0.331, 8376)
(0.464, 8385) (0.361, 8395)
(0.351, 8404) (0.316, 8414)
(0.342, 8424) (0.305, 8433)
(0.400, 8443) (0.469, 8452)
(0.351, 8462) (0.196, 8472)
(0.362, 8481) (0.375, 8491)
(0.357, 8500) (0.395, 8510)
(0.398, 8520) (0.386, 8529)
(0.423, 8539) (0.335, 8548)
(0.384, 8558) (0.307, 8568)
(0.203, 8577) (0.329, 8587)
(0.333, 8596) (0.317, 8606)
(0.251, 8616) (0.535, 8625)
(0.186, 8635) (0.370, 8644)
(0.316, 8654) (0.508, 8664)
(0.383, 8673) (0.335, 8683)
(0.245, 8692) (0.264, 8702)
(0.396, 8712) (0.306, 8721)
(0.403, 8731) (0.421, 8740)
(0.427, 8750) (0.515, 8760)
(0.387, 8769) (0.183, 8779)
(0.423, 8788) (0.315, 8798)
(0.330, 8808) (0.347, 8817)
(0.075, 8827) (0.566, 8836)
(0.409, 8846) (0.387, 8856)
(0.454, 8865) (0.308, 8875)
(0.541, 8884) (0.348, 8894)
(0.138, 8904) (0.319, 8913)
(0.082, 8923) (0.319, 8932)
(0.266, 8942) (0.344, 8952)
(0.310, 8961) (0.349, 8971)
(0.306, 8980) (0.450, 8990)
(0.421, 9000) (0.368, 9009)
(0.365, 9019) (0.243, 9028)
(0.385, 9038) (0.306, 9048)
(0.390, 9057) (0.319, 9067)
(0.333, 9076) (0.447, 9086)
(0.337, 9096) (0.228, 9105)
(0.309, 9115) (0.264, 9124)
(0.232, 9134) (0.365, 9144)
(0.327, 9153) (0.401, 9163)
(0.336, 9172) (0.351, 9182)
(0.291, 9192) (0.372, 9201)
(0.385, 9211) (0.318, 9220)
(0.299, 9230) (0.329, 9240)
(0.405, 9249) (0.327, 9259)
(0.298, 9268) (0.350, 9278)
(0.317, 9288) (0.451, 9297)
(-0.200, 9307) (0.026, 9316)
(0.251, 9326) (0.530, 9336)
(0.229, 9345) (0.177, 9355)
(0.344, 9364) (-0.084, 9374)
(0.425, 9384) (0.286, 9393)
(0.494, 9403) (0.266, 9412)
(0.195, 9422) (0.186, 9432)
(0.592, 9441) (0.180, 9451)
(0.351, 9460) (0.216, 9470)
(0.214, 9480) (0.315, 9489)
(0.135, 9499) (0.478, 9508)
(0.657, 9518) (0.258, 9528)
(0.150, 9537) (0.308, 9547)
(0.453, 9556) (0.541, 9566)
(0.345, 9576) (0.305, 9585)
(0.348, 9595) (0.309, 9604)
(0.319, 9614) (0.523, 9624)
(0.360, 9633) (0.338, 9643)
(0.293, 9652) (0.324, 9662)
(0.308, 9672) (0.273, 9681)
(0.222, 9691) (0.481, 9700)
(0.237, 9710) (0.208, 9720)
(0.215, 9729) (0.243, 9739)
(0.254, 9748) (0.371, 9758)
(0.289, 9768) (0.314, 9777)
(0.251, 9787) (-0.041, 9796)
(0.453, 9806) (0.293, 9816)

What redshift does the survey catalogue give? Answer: 0.180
